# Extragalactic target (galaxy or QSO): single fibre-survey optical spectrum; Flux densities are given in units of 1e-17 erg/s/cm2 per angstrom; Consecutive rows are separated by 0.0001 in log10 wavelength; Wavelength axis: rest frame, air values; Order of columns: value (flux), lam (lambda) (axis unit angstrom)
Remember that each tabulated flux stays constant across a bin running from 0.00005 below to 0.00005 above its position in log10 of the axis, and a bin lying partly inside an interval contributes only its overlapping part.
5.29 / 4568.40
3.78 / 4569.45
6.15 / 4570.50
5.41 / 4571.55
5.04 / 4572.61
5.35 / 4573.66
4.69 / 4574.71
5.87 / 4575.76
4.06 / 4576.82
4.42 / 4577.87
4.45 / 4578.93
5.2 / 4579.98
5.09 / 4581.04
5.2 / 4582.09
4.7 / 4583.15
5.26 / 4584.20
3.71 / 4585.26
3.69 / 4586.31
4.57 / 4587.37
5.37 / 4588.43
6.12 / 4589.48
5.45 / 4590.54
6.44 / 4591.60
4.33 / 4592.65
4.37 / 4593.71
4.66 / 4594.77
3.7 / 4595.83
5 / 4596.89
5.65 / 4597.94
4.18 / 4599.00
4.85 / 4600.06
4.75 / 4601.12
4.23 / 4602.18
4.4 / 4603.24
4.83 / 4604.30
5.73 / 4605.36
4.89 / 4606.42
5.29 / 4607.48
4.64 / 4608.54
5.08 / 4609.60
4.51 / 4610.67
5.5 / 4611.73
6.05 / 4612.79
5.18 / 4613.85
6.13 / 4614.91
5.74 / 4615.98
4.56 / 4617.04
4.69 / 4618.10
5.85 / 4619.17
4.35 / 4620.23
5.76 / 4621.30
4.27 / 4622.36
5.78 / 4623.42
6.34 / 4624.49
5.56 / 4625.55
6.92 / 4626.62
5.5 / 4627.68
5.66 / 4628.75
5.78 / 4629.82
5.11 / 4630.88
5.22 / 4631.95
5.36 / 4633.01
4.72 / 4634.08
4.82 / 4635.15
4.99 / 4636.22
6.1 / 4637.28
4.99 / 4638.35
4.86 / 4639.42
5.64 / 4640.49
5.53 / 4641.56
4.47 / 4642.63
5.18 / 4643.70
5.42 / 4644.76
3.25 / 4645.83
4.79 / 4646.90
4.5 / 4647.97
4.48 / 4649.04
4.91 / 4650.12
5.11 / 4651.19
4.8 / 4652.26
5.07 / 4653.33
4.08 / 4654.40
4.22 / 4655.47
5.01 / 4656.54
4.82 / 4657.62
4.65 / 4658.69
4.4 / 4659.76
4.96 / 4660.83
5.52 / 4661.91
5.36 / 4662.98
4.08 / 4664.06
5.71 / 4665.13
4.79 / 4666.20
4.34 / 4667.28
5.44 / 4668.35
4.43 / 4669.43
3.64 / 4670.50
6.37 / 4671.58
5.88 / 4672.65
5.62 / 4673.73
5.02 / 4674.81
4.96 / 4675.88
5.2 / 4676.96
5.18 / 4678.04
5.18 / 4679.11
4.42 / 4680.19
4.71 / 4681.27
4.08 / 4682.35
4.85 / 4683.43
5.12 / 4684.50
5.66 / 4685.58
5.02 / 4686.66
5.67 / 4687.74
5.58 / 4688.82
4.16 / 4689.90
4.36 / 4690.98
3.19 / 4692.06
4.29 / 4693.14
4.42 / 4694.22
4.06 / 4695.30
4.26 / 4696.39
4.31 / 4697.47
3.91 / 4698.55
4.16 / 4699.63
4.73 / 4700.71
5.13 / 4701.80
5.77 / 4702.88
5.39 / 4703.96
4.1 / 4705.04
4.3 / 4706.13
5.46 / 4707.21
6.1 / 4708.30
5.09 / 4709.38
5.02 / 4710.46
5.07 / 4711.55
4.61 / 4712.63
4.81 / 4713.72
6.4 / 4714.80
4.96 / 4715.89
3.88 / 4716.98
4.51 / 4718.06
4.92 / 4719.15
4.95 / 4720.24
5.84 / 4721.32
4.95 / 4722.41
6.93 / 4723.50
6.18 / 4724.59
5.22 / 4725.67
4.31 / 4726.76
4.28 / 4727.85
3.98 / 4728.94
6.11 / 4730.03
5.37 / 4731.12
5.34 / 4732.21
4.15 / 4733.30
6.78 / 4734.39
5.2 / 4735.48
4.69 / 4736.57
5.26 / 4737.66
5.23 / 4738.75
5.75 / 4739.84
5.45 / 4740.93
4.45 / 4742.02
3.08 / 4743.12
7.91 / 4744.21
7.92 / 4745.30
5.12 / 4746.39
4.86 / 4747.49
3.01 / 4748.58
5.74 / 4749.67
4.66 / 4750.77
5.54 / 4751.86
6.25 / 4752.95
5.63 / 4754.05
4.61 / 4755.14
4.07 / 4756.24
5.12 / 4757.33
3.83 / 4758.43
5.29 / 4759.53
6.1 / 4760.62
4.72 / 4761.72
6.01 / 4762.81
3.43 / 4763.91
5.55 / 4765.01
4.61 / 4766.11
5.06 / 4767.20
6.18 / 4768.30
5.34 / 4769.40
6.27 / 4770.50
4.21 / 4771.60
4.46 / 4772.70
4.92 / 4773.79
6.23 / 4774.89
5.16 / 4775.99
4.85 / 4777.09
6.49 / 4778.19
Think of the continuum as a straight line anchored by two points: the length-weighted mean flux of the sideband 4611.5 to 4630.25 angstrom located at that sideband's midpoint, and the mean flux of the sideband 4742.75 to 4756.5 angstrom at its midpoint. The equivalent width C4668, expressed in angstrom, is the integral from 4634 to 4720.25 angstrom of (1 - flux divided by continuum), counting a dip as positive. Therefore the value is 9.1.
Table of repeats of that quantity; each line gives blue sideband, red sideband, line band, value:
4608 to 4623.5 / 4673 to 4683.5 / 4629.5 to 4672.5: 1.03 angstrom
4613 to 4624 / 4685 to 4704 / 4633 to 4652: 0.49 angstrom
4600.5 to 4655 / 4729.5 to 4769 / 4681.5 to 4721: 2.99 angstrom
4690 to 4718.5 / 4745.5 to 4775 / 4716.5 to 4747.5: -2.42 angstrom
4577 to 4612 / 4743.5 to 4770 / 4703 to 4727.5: 0.07 angstrom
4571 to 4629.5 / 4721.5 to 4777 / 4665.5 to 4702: 2.71 angstrom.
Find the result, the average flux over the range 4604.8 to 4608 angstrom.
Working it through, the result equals 5.3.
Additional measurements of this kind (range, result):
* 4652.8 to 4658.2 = 4.64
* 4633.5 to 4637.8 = 5.16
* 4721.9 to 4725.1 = 6.02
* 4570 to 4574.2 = 5.48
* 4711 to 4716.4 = 5.17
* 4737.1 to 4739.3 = 5.25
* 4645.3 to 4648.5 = 4.18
